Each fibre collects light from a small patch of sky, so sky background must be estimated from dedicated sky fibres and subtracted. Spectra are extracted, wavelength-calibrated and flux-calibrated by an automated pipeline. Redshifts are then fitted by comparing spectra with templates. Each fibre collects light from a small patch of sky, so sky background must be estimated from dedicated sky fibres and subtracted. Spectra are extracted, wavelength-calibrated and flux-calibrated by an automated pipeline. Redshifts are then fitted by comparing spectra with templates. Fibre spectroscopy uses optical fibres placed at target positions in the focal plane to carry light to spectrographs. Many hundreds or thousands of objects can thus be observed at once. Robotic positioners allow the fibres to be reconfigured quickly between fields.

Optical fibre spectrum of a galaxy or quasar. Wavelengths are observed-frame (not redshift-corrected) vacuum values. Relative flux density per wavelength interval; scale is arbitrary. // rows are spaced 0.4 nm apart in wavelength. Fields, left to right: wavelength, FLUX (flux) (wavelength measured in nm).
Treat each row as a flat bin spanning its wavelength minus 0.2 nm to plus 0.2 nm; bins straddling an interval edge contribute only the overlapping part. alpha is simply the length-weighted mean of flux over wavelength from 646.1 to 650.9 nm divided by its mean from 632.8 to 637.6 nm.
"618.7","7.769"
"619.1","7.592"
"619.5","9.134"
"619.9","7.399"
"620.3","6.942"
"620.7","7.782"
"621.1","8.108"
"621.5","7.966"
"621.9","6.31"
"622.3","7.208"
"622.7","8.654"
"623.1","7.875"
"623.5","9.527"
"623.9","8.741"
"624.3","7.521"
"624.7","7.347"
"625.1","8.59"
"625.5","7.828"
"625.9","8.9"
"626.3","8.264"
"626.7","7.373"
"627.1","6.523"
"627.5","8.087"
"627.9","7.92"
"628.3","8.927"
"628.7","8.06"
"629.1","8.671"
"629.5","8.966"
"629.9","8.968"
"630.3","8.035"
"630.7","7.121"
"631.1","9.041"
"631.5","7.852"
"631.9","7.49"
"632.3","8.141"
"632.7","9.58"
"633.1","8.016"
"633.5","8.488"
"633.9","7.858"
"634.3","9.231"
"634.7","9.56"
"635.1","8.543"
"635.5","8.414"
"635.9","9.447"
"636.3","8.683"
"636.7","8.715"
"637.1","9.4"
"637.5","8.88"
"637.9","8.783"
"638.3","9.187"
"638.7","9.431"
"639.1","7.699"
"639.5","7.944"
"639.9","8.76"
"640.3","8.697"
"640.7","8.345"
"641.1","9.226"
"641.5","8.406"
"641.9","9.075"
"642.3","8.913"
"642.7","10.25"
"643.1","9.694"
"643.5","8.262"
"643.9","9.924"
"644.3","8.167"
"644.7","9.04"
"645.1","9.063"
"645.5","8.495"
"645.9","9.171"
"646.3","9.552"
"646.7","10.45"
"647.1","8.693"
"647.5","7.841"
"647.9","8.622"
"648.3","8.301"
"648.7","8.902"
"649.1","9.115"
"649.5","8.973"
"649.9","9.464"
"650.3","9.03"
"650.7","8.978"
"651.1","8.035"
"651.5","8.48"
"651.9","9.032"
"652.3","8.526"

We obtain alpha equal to 1.02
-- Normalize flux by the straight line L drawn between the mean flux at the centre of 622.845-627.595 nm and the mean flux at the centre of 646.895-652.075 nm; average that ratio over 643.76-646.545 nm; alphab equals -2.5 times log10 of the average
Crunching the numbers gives -0.06 mag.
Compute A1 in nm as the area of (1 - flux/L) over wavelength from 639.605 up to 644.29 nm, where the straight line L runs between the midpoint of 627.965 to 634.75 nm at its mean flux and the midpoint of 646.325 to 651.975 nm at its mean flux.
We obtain -0.16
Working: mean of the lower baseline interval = 8.44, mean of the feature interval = 8.99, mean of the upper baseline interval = 8.87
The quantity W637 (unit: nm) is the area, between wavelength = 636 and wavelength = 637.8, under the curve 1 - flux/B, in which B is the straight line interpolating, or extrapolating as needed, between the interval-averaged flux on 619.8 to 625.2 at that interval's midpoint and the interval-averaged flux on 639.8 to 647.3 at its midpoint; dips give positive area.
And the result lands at -0.05 nm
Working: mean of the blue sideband 7.85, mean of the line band 8.94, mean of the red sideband 9.07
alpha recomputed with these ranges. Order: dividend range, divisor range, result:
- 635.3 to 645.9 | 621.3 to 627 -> 1.11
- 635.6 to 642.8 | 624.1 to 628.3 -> 1.12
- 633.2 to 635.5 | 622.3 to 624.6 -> 1.04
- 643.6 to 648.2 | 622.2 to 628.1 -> 1.12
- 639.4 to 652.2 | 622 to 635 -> 1.08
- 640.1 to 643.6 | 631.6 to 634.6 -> 1.07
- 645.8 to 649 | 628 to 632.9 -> 1.06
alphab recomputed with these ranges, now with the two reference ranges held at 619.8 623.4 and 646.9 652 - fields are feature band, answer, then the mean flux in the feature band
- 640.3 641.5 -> -0.04 mag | 8.71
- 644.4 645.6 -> -0.04 mag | 8.84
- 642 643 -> -0.13 mag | 9.54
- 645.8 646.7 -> -0.12 mag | 9.62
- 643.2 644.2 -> -0.07 mag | 9.06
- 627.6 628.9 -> -0.05 mag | 8.29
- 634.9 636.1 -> -0.08 mag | 8.8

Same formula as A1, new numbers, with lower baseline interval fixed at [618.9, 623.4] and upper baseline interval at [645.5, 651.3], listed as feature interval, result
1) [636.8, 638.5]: -0.12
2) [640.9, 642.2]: -0.04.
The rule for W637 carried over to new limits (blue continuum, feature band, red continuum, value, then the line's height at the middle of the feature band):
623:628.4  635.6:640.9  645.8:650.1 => -0.097 nm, 8.61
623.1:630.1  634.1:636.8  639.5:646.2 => -0.103 nm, 8.62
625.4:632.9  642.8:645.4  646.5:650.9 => -0.084 nm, 8.77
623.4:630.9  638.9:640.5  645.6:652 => 0.059 nm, 8.59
